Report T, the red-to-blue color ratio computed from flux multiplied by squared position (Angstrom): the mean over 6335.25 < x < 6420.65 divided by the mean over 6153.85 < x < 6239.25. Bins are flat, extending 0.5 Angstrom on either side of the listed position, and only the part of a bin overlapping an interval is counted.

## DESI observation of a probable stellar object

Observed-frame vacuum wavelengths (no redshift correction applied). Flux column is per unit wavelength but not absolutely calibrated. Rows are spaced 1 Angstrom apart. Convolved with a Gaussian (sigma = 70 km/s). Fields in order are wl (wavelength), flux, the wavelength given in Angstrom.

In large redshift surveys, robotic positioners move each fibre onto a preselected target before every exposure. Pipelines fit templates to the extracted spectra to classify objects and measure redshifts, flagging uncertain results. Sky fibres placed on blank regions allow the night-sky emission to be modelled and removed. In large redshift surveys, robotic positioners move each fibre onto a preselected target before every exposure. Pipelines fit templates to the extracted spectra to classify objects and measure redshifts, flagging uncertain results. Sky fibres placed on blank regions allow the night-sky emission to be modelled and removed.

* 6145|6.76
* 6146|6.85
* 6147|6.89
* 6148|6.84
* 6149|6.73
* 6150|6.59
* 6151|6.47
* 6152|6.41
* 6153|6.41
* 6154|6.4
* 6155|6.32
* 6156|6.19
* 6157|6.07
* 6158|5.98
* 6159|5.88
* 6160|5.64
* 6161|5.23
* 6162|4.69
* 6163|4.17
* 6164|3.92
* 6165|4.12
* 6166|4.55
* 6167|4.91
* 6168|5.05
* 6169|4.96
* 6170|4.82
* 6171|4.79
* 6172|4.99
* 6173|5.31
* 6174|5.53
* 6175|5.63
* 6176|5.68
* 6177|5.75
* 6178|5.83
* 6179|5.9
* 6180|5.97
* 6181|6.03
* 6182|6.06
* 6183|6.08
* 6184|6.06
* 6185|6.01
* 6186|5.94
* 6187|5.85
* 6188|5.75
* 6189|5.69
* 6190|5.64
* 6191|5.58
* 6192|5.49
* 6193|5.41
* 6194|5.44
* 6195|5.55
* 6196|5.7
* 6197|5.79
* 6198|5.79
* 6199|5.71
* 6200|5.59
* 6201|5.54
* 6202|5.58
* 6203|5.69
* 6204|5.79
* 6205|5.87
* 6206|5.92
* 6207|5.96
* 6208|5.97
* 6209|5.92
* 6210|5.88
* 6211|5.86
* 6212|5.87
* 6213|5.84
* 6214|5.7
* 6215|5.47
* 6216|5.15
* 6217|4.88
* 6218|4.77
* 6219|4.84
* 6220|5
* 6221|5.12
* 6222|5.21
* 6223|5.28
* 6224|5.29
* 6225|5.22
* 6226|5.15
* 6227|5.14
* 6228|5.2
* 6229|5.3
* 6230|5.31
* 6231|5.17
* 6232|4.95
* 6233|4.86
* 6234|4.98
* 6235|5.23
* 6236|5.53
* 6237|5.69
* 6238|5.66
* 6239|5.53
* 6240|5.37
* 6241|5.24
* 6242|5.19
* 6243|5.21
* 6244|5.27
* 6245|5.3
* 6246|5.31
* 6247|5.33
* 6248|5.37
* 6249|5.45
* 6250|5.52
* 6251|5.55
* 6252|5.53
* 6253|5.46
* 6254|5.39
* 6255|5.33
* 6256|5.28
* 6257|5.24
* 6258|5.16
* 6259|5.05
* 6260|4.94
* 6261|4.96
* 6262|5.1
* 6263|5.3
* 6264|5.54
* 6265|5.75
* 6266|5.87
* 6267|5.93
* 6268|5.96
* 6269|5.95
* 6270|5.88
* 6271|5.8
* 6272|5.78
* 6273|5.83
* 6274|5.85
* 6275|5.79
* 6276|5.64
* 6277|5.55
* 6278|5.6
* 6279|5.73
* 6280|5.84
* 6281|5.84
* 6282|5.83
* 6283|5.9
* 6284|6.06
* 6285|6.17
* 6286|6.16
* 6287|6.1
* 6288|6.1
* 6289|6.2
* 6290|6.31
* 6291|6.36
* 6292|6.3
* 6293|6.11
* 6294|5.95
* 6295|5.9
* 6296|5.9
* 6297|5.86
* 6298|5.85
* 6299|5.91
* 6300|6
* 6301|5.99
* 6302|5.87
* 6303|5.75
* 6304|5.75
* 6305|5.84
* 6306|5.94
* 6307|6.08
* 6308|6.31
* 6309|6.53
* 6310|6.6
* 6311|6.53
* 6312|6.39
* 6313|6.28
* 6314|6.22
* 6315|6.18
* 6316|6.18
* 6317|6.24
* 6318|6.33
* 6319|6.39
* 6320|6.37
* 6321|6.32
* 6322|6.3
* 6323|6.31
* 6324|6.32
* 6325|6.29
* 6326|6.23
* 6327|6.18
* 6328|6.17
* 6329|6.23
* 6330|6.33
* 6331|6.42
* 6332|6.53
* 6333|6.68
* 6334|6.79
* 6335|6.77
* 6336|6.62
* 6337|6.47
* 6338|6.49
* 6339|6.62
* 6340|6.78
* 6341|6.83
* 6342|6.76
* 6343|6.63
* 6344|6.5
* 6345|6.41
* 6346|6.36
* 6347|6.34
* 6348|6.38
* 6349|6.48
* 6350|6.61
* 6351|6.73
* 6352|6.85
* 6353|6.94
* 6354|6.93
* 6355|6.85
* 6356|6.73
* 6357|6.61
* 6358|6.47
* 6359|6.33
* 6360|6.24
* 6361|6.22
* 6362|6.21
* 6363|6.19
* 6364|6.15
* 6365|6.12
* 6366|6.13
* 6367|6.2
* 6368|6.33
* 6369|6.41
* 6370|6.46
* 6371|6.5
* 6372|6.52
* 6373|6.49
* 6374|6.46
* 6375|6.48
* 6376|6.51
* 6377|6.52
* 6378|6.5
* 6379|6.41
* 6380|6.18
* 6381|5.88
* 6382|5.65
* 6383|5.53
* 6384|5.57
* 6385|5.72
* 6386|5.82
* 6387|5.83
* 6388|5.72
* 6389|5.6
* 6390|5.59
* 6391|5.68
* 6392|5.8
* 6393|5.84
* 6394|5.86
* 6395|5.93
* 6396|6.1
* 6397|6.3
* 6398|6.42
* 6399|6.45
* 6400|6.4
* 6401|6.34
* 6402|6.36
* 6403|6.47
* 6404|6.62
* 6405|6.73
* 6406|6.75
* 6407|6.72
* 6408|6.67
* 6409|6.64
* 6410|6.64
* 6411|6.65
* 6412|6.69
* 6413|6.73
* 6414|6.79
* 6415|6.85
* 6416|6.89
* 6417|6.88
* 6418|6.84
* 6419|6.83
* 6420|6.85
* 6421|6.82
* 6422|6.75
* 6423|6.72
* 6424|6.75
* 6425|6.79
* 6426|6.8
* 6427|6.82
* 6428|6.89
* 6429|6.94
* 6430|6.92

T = 1.24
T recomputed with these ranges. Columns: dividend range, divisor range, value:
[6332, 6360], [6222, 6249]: 1.30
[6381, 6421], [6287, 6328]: 1.05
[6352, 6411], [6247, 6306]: 1.13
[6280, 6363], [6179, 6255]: 1.19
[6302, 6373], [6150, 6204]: 1.21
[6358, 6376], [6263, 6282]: 1.13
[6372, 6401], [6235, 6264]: 1.19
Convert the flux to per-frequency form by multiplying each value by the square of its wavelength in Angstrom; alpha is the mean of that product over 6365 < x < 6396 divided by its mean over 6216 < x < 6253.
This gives 1.2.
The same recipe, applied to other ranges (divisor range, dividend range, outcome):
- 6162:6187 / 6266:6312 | 1.16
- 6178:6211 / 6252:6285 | 0.99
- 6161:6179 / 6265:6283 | 1.20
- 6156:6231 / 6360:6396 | 1.18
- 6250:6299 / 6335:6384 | 1.15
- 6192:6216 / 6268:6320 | 1.09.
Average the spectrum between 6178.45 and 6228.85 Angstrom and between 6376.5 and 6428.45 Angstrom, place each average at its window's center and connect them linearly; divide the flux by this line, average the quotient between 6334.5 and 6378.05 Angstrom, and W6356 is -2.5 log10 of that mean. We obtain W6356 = -0.05 mag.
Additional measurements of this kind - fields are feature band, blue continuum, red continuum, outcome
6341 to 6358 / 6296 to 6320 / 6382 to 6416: -0.08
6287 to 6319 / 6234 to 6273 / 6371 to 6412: -0.07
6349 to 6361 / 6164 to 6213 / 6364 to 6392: -0.10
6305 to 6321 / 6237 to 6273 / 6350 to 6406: -0.08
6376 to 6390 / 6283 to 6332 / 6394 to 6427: 0.10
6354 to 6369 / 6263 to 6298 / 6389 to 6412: -0.03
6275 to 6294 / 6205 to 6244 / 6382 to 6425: -0.05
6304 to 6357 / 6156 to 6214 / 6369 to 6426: -0.06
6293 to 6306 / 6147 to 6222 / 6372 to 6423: 0.02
